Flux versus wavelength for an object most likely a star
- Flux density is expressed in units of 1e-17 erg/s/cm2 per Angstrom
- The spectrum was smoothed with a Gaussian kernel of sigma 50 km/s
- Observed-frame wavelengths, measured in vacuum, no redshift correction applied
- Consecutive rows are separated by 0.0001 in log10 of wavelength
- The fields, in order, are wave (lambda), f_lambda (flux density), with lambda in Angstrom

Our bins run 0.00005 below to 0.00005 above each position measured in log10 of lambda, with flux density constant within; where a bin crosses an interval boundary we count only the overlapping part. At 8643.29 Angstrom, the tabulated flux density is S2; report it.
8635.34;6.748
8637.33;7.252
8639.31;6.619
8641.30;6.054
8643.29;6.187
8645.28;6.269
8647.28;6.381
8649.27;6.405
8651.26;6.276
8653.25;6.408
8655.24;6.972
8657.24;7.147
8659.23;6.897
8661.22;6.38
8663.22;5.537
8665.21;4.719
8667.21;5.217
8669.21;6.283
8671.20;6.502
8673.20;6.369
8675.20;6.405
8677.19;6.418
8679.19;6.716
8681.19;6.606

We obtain 6.187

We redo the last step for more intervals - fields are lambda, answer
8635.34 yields 6.748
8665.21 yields 4.719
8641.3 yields 6.054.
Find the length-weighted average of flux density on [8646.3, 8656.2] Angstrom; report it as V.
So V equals 6.49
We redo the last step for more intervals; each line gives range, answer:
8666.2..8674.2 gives 6.09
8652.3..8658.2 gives 6.84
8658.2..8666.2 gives 5.9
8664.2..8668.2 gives 4.97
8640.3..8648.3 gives 6.22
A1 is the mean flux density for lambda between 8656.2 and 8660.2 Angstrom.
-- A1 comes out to 7.02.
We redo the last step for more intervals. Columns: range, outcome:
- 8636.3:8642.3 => 6.65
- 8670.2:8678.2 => 6.43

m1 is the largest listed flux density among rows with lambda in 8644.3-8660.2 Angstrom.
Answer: 7.147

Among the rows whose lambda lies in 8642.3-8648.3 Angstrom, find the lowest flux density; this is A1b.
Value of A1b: 6.187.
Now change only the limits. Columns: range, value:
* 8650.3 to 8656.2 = 6.276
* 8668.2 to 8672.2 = 6.283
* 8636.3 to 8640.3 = 6.619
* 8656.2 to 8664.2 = 5.537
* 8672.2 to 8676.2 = 6.369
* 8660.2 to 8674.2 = 4.719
